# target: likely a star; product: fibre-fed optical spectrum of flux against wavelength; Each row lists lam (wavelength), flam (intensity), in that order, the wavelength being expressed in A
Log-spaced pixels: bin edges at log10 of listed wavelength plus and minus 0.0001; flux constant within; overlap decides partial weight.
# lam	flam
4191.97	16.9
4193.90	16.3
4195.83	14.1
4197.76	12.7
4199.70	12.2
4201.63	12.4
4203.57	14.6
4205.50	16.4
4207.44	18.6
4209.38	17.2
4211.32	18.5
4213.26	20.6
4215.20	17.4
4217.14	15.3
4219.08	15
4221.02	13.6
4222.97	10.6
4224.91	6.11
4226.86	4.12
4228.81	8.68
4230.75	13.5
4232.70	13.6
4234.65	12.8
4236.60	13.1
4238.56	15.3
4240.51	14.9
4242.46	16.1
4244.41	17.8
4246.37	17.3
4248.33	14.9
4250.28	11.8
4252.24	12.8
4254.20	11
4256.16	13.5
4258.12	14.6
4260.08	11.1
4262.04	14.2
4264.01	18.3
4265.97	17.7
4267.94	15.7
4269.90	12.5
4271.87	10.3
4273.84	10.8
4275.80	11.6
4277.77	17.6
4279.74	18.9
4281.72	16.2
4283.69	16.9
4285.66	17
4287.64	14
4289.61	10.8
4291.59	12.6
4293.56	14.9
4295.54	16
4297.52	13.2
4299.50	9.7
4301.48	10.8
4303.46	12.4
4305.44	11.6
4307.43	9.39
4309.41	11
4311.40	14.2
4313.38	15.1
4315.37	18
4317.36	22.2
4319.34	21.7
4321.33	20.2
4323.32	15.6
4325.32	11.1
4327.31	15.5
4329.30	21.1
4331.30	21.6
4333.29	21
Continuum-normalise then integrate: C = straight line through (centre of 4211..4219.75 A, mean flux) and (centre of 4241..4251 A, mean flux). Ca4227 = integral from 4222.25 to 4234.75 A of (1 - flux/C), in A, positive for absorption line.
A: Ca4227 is 5.2 A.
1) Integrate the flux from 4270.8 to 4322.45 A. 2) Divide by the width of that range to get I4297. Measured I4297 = 14.5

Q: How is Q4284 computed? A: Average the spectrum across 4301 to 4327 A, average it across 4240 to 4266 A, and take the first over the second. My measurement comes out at 1.03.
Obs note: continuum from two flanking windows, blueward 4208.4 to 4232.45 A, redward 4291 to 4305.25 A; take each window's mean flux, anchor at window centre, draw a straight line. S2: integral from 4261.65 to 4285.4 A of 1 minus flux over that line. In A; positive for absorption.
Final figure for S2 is -4.0 A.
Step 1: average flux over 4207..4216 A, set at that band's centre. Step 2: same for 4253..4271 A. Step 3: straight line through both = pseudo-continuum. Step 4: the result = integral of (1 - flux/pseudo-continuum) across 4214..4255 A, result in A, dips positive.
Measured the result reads 8.1 A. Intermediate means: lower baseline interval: 18.5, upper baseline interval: 14.2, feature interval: 13.2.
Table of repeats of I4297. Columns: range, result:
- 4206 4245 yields 14.1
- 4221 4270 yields 13.3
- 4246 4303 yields 14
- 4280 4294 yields 14.8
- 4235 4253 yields 14.8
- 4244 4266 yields 14.4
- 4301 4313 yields 11.8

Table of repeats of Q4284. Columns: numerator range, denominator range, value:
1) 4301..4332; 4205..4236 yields 1.14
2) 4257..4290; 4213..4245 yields 1.11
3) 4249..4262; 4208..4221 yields 0.74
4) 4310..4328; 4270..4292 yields 1.19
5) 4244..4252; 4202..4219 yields 0.88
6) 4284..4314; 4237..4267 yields 0.88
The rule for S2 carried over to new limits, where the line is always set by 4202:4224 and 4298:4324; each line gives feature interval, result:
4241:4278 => 3.1 A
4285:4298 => 0.8 A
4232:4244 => 0.9 A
